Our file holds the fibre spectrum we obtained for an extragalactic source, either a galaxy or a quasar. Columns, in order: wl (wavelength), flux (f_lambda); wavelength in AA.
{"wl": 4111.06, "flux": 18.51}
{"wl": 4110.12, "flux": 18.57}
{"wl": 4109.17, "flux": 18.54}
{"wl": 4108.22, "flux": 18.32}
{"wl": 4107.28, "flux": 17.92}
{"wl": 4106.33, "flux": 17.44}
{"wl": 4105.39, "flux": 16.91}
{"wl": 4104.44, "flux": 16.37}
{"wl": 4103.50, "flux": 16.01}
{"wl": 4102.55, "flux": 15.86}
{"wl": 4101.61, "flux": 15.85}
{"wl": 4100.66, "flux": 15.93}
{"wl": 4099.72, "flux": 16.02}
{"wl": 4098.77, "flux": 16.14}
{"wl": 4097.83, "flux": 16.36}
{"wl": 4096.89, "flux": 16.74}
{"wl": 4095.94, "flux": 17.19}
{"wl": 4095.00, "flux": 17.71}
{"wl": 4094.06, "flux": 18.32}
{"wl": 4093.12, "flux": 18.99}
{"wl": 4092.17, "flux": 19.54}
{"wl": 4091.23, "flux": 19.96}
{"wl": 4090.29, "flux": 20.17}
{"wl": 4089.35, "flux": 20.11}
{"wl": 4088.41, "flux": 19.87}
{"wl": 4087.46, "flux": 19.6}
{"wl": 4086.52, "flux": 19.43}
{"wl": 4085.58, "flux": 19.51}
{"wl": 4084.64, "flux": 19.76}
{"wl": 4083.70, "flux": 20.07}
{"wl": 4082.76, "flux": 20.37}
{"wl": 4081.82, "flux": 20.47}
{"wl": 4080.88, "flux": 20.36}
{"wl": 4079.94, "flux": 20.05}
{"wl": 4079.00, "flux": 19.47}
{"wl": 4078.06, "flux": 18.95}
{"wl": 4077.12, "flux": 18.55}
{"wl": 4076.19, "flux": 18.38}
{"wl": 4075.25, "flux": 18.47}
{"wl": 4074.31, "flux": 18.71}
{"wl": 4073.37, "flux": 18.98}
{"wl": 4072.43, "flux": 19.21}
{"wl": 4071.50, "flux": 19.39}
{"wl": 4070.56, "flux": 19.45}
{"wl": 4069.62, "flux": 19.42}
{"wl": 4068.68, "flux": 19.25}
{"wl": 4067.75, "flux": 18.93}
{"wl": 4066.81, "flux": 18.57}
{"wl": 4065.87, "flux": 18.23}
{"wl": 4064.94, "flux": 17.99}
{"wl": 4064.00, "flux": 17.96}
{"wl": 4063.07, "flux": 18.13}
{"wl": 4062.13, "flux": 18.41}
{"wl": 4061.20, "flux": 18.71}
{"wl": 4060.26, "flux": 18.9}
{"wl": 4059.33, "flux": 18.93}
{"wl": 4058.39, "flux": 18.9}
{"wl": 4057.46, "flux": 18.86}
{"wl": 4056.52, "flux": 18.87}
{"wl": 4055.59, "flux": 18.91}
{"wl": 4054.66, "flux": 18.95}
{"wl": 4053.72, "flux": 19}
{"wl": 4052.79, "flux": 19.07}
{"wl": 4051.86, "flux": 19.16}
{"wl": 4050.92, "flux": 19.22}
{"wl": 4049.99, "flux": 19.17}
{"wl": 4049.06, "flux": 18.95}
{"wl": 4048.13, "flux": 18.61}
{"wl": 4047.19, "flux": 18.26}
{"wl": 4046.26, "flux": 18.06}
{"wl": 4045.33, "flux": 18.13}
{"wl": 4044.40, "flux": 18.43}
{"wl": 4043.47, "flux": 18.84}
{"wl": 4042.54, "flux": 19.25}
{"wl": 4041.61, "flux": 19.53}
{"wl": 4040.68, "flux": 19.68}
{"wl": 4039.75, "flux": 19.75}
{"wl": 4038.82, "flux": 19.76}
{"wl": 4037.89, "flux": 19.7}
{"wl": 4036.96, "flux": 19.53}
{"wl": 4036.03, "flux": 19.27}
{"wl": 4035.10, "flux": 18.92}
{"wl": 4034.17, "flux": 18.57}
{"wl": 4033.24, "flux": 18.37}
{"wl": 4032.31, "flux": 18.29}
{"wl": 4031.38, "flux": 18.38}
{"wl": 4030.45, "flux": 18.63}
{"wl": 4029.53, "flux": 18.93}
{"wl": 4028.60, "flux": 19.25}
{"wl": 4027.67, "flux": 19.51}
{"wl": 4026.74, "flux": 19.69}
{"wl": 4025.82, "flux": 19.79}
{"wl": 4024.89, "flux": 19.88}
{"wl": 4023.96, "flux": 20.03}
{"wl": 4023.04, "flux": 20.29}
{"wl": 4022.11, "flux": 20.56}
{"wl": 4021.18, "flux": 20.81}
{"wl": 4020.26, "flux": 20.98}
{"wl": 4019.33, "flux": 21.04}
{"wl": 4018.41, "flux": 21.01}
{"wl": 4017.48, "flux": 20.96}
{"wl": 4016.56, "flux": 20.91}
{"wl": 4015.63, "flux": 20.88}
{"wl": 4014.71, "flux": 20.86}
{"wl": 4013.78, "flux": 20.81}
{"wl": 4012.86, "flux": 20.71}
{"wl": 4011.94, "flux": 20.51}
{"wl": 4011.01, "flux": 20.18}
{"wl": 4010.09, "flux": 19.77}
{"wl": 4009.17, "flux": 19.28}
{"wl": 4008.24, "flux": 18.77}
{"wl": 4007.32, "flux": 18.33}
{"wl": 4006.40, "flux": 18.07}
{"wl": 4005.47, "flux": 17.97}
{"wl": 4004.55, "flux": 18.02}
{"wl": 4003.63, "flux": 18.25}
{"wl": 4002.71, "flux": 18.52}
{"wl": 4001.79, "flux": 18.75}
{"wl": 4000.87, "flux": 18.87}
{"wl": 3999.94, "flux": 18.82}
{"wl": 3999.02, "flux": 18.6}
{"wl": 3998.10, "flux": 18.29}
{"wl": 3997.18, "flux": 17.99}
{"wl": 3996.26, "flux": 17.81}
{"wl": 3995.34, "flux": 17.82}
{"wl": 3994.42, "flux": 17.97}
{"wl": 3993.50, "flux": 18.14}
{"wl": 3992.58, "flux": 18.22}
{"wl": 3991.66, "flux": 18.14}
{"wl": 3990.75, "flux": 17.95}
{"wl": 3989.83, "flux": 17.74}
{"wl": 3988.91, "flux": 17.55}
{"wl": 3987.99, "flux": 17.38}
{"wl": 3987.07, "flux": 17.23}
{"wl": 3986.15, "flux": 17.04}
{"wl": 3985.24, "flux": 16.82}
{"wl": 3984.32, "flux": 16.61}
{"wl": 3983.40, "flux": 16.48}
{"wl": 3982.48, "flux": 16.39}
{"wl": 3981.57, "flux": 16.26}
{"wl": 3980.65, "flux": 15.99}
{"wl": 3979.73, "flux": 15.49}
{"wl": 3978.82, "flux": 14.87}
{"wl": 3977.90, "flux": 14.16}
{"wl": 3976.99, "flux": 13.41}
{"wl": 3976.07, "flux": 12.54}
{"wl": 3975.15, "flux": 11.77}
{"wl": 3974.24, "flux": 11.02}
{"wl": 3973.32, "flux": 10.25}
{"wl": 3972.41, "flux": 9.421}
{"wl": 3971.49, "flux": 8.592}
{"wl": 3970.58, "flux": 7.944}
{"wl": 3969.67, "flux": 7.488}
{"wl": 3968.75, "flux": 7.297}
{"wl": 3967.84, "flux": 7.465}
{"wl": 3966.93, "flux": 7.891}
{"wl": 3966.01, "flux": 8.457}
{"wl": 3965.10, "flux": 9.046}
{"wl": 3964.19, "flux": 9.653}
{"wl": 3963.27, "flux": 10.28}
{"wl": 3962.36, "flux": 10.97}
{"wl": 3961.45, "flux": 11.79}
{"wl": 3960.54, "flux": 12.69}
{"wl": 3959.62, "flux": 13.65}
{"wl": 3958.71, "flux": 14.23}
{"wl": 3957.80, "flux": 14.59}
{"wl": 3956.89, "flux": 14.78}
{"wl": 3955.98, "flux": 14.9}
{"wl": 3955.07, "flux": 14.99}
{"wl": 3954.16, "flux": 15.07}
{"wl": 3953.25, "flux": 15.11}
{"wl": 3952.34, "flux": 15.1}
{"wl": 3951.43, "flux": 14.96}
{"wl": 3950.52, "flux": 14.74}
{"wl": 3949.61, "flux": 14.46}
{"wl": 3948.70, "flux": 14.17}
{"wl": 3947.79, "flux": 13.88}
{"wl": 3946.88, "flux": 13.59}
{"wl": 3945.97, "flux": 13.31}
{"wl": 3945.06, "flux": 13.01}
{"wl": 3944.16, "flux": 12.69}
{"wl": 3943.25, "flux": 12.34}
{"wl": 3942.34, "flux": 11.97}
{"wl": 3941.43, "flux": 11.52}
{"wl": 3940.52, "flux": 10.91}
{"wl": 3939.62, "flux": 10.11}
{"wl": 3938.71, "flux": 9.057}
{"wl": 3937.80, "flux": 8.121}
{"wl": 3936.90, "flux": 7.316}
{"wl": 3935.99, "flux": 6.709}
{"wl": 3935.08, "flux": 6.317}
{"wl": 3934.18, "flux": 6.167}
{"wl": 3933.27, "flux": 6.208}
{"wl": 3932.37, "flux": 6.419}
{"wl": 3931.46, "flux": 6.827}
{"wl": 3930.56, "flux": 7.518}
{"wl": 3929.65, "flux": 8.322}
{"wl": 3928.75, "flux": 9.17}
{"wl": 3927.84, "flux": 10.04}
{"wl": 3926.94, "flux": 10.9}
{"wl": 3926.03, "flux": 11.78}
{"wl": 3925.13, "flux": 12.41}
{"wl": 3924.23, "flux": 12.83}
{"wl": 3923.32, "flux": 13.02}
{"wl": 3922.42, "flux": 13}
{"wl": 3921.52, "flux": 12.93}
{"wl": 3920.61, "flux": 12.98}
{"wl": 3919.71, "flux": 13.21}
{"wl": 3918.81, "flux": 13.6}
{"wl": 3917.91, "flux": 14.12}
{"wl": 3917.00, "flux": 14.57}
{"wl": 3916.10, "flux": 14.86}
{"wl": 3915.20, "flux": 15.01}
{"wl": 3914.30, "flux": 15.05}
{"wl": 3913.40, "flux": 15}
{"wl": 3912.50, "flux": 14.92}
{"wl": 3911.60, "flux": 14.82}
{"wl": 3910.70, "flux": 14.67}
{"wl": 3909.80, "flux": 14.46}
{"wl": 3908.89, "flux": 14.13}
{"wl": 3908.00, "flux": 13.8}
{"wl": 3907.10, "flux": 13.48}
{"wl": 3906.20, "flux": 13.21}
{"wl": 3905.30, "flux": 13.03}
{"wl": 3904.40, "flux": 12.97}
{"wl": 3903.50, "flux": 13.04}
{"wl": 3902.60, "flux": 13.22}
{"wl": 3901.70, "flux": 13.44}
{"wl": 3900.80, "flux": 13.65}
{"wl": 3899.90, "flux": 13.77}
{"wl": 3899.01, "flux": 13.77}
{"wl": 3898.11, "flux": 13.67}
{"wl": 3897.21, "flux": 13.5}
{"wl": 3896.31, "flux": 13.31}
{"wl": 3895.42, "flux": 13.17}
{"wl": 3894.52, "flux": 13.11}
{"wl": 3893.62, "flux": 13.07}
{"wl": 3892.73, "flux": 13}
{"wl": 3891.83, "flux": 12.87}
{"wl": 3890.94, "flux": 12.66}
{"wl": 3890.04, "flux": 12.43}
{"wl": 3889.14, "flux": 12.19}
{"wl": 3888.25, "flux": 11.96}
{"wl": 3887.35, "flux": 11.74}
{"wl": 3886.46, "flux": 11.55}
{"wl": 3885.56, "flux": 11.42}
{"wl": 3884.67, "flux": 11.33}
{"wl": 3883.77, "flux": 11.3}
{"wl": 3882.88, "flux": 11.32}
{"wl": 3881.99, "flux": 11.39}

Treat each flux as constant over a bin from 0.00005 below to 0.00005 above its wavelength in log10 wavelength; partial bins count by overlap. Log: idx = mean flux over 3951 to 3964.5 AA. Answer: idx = 13.6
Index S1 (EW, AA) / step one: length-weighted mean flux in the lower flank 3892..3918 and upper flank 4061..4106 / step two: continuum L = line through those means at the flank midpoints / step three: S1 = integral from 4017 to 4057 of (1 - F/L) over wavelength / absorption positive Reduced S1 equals -4.8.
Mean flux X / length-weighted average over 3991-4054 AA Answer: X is 19.2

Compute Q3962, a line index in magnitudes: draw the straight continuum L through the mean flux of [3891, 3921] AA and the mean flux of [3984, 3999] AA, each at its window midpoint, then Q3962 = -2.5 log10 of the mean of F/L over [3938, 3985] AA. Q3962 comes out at 0.29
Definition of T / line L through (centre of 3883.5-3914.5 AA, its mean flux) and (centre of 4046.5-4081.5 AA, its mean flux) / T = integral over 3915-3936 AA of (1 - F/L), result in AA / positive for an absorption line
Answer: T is 4.9 AA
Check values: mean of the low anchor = 13.2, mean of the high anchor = 18.9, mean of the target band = 10.8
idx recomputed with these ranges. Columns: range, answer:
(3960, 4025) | 16.2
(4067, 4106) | 18.6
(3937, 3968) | 12.3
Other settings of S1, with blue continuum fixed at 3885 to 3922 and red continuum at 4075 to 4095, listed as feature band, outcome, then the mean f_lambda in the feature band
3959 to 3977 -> 6.4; 10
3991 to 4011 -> -2.1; 18.4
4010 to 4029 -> -3.4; 20.4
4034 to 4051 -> -0.9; 19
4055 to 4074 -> 0.0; 18.8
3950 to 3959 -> 0.2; 14.9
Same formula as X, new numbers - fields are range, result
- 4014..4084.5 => 19.3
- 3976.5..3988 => 15.9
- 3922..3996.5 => 12.6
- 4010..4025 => 20.6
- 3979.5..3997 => 17.2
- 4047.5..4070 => 18.8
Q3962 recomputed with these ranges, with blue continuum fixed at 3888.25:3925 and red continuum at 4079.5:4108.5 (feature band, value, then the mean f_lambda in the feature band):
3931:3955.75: 0.27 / 11.3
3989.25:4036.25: -0.18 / 19.2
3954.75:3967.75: 0.25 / 11.8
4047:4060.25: -0.10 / 18.9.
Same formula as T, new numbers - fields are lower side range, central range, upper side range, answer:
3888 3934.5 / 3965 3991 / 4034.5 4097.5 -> 3.8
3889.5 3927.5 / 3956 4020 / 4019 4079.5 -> 3.8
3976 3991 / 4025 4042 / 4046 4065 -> -1.2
